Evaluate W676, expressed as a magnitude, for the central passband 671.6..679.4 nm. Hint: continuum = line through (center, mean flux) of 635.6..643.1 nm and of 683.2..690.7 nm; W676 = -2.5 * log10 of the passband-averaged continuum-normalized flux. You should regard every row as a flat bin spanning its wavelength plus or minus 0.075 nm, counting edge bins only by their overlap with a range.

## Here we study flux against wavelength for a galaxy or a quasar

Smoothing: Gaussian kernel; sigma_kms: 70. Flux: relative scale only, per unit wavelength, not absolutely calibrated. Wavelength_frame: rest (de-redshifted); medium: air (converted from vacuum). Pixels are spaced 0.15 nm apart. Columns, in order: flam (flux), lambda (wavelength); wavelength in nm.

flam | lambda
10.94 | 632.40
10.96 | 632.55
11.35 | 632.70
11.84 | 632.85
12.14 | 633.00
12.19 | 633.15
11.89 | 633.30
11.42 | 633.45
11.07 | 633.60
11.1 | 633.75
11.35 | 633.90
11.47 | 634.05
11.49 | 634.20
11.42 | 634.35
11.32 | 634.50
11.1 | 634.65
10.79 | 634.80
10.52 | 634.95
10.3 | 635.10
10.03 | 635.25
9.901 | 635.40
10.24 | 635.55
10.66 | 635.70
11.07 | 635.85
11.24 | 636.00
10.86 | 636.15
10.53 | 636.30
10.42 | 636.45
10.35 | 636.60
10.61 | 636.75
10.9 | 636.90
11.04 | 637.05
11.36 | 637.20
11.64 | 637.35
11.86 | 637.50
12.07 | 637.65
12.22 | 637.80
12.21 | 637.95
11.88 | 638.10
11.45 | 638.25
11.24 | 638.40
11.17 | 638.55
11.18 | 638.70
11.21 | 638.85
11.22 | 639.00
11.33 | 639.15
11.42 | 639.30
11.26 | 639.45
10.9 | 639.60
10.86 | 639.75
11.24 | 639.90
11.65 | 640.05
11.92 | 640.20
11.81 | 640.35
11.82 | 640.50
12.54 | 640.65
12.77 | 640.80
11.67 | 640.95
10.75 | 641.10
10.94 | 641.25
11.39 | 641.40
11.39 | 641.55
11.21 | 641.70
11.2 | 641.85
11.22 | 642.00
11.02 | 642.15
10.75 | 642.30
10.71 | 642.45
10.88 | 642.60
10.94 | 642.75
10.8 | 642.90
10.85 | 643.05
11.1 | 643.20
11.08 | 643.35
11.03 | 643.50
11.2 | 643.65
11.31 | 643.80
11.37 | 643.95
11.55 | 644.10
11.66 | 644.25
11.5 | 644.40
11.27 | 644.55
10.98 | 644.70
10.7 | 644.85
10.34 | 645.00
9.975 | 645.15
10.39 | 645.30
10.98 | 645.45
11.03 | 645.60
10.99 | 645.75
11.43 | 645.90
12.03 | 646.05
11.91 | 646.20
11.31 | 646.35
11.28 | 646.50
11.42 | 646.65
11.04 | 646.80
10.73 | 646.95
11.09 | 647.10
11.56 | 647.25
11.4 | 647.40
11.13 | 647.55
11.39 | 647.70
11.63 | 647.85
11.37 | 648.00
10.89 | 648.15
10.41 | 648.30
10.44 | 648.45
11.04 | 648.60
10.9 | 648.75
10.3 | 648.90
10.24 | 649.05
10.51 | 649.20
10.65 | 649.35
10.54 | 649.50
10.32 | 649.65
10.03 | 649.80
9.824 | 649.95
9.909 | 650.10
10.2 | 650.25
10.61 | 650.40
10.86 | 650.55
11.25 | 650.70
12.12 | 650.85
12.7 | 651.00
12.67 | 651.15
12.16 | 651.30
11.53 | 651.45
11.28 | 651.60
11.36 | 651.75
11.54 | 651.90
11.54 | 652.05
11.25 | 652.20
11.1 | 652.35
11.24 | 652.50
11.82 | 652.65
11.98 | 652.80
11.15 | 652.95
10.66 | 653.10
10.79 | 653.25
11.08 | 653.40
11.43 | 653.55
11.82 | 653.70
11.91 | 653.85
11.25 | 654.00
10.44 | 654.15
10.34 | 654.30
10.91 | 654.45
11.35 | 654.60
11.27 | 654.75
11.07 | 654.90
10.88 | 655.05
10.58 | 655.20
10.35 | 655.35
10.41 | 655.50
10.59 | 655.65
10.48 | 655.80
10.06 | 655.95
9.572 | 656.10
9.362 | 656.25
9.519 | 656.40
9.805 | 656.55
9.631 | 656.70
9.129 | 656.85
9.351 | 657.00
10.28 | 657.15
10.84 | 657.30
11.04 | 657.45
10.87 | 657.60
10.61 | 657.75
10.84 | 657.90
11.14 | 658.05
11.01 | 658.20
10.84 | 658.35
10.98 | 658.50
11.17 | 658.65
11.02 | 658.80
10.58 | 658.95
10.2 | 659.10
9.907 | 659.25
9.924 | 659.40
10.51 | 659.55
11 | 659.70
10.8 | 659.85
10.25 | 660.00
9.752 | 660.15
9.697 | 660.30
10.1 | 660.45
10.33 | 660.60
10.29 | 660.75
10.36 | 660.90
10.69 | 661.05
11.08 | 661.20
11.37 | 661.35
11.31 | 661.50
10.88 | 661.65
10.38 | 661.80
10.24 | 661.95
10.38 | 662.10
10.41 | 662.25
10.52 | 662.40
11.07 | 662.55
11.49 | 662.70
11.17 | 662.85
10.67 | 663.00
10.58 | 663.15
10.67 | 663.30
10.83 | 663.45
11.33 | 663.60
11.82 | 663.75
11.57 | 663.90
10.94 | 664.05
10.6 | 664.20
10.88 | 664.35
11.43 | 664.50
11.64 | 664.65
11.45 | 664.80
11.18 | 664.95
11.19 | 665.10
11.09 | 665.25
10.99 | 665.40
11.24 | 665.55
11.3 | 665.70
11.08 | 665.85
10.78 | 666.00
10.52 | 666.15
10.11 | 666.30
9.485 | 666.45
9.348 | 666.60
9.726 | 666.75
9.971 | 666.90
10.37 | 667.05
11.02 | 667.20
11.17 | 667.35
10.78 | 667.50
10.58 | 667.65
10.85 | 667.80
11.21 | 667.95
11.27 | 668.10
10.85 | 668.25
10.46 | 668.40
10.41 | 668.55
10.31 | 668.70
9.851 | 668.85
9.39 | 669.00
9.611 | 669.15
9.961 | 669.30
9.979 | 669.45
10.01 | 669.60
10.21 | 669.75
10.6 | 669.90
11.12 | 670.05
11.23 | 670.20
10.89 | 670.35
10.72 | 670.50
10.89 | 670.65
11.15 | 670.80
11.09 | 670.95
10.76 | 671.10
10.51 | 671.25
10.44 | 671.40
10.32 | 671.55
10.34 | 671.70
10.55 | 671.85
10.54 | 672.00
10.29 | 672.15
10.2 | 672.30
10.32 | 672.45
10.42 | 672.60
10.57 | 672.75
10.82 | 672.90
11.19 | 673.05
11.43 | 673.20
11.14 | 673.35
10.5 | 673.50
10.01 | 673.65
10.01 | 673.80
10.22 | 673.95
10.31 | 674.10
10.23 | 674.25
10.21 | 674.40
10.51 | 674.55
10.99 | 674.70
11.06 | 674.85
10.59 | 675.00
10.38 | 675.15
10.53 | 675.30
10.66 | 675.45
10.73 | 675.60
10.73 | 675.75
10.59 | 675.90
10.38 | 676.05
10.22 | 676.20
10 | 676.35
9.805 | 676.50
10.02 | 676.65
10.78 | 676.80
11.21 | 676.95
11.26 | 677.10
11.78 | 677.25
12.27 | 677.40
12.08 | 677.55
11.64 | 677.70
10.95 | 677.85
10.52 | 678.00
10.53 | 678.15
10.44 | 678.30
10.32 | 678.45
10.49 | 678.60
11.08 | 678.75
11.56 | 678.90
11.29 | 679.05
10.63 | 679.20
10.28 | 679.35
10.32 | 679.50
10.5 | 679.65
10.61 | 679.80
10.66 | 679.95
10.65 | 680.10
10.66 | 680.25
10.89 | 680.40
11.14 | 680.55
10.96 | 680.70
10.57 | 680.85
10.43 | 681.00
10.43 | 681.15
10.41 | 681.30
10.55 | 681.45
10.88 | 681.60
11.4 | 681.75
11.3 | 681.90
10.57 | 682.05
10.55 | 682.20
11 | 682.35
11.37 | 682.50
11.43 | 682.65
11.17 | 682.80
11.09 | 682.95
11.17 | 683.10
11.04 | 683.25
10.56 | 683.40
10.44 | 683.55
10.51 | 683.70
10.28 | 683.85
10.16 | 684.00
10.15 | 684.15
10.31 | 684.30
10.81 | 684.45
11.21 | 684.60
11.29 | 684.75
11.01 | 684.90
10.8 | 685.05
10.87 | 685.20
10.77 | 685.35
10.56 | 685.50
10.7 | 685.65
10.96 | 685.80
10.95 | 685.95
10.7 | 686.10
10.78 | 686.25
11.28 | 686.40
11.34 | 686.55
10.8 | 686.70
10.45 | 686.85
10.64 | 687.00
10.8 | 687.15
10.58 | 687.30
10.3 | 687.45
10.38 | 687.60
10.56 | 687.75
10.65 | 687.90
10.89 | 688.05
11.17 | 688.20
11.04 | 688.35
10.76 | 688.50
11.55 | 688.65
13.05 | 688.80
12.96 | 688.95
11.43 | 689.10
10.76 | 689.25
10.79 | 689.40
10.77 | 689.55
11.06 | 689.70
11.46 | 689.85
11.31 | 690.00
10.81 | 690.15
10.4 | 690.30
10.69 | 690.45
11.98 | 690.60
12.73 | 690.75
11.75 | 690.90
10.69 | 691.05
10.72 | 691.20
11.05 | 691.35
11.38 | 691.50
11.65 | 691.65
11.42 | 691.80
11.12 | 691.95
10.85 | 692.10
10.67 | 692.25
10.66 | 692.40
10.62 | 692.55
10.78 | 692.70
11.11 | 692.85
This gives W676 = 0.032 mag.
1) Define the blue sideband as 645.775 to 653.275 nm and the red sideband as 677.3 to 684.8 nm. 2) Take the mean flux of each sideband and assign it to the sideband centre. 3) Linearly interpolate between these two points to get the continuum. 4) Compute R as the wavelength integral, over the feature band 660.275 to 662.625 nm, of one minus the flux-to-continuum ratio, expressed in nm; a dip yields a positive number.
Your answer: 0.09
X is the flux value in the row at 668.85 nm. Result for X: 9.851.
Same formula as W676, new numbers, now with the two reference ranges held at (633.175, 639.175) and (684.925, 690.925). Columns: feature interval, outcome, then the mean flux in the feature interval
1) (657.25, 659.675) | 0.04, 10.7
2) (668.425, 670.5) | 0.08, 10.3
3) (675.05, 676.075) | 0.05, 10.6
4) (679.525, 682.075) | 0.03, 10.7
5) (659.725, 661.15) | 0.08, 10.3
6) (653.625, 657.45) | 0.06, 10.5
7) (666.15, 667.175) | 0.12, 9.94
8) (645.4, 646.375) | -0.03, 11.4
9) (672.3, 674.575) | 0.06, 10.5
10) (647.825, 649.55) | 0.04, 10.7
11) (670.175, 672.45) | 0.04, 10.6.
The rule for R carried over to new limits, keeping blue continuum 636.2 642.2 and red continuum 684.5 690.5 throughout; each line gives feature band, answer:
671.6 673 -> 0.081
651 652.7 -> -0.055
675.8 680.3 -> 0.111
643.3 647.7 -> 0.060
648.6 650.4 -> 0.149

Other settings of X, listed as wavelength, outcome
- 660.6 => 10.33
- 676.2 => 10.22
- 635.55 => 10.24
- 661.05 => 10.69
